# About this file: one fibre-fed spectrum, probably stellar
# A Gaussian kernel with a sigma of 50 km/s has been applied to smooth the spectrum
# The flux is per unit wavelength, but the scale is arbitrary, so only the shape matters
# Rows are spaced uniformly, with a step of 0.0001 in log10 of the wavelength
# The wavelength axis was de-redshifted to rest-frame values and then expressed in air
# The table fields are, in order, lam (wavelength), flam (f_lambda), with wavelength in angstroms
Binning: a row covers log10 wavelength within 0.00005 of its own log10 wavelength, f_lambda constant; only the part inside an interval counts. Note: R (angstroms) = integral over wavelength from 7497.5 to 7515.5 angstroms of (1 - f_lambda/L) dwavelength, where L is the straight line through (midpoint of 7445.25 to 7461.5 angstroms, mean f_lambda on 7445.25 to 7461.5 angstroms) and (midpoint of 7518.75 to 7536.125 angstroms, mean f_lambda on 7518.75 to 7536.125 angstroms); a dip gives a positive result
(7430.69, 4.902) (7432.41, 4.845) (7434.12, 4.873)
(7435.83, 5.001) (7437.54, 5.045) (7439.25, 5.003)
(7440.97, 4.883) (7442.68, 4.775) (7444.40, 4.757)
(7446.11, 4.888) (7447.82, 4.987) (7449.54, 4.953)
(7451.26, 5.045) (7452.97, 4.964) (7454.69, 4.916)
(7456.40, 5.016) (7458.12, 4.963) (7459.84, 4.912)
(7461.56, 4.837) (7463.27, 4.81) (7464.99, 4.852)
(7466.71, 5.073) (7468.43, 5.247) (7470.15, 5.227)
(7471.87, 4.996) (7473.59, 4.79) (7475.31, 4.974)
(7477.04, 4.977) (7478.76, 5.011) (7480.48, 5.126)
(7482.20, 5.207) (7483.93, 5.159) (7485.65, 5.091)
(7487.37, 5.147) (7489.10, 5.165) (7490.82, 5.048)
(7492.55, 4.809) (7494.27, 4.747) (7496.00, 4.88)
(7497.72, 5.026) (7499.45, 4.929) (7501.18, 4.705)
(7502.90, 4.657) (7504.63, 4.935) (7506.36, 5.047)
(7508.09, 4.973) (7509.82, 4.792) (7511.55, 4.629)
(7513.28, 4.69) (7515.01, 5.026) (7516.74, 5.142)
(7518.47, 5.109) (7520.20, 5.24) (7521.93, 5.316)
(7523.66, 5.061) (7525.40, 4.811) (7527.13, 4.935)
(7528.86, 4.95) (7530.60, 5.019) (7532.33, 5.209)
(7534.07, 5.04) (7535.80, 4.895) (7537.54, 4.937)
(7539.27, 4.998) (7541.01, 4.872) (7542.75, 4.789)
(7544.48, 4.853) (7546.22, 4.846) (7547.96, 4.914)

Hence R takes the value 0.6 angstroms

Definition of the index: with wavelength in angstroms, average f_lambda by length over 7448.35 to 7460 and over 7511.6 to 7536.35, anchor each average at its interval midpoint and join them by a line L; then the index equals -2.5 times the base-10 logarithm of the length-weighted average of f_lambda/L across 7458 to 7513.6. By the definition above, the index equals 0.01 mag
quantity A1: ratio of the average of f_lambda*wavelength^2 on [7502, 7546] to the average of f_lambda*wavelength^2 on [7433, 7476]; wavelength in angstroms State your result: 1.02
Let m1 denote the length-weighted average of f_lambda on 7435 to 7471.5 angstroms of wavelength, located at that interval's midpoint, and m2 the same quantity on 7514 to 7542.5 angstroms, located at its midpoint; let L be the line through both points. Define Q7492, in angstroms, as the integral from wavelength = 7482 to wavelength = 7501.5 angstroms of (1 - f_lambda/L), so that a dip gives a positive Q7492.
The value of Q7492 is 0.0 angstroms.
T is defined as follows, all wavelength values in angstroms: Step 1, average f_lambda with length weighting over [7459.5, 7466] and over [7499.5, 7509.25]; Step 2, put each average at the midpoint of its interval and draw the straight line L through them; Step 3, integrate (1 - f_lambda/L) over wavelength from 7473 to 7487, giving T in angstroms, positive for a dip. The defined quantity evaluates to -0.5 angstroms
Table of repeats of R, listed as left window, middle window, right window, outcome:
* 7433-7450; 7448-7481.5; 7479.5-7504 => -0.3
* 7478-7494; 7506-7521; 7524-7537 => 0.2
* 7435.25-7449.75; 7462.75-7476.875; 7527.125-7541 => -0.2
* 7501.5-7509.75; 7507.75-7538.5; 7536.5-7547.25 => -0.7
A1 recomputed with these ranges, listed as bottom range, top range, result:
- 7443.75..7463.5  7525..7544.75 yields 1.03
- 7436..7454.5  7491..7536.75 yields 1.02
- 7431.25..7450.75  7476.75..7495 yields 1.04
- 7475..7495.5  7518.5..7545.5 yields 1.00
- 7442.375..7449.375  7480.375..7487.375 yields 1.07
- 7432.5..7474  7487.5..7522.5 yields 1.01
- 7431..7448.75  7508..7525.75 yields 1.04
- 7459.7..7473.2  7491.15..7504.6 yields 0.98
